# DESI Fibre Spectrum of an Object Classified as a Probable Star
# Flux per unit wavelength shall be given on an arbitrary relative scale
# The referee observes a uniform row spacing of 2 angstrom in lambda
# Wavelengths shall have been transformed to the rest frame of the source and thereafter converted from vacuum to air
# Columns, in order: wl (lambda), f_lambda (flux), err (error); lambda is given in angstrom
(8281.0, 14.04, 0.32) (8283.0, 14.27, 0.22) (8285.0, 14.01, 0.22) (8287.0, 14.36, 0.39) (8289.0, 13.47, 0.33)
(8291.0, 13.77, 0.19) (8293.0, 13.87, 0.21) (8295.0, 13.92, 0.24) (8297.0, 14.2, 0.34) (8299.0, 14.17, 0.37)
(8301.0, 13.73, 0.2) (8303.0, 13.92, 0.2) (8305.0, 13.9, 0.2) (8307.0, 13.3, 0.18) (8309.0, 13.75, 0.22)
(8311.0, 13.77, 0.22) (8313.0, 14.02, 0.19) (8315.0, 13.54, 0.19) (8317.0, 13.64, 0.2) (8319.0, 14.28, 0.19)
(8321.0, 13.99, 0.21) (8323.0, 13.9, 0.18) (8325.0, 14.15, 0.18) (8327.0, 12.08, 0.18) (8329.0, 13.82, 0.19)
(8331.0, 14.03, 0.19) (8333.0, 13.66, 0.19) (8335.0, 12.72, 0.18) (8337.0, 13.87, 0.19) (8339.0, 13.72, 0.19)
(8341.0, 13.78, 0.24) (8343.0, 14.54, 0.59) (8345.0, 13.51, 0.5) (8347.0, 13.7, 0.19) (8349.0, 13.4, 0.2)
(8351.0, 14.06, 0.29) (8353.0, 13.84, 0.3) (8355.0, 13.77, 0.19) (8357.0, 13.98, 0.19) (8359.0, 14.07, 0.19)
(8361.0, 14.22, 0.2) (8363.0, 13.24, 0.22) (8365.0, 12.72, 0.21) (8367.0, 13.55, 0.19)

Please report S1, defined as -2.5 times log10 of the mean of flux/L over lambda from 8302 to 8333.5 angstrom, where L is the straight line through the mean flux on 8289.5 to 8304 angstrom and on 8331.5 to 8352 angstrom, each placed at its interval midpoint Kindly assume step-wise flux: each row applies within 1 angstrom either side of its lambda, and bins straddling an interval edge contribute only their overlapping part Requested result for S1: 0.01 mag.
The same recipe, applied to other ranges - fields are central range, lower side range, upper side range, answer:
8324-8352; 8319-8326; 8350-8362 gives 0.03 mag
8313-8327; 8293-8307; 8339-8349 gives 0.01 mag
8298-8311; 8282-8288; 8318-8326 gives 0.03 mag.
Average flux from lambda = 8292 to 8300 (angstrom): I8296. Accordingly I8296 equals 14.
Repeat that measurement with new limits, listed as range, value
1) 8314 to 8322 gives 13.9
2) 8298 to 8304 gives 13.9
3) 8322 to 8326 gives 14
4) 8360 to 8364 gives 13.7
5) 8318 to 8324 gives 14.1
